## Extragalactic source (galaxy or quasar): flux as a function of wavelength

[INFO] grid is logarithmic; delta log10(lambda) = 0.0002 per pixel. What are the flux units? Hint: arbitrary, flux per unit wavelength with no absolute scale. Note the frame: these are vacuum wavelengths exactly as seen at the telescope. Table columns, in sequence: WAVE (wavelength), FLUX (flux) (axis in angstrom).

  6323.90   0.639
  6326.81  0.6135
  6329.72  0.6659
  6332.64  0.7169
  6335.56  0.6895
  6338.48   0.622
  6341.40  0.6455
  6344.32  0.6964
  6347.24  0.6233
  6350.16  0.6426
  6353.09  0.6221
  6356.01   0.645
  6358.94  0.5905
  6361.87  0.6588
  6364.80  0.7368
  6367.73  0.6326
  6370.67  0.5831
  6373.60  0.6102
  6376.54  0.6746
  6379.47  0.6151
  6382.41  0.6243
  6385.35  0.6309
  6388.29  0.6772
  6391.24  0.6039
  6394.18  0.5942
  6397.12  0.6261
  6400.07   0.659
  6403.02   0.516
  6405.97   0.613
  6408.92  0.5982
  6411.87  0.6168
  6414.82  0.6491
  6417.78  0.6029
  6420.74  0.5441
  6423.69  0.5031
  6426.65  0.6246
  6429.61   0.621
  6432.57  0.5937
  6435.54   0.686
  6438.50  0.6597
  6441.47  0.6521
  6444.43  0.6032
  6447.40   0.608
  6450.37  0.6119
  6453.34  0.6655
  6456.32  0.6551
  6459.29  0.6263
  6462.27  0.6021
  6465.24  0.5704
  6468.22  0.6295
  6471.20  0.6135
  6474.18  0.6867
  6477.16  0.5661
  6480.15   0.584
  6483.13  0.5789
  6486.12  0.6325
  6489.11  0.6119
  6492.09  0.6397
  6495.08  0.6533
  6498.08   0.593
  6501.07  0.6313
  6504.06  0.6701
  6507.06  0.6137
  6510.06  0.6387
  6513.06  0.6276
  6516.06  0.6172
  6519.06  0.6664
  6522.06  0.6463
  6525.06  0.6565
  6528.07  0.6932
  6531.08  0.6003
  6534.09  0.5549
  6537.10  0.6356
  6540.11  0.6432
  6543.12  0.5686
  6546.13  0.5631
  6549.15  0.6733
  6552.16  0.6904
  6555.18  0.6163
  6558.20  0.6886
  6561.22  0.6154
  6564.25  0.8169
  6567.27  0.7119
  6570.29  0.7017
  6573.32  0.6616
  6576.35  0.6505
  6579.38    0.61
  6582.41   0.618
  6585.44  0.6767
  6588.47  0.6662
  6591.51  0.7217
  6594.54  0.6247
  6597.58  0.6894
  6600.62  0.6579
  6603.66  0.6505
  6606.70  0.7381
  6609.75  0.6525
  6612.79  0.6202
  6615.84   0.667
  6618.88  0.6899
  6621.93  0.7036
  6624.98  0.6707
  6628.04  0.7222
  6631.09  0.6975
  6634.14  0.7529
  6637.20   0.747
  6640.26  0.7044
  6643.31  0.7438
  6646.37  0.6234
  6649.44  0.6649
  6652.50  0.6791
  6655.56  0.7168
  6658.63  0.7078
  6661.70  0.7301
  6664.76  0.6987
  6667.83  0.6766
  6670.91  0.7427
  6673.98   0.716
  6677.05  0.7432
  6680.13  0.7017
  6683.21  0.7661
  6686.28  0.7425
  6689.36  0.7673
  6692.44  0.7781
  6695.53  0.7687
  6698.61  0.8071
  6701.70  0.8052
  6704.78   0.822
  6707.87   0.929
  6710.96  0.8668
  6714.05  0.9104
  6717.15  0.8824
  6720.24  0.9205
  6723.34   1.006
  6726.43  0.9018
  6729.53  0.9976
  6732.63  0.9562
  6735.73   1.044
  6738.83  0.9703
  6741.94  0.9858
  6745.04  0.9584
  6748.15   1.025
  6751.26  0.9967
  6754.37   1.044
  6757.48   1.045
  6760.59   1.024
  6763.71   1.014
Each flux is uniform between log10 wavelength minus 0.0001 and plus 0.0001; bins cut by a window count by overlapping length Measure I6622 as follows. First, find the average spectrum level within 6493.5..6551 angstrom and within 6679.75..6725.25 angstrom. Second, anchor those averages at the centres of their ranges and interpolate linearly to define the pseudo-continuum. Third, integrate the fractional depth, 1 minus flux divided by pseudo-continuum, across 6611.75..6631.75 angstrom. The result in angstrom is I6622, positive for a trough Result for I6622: 1.6 angstrom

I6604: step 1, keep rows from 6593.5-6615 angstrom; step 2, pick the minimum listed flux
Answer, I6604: 0.6202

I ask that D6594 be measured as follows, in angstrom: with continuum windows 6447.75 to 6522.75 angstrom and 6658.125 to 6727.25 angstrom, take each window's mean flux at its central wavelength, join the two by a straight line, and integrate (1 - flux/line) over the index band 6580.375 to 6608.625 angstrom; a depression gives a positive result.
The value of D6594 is 1.86 angstrom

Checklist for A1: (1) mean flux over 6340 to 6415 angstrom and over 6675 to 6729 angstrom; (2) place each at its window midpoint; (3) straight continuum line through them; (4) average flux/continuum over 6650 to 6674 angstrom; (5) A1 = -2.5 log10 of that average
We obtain 0.15 mag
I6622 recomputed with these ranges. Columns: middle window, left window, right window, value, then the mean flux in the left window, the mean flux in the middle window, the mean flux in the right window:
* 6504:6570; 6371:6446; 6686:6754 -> 8.0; 0.616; 0.646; 0.908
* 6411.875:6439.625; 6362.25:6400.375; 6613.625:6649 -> 1.6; 0.636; 0.609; 0.699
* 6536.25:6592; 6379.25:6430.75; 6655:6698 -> 1.9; 0.606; 0.659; 0.735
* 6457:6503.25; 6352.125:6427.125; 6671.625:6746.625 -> 4.8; 0.617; 0.616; 0.864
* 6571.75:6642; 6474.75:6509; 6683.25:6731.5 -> 6.4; 0.618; 0.678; 0.859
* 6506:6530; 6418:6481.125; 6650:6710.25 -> 0.4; 0.615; 0.645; 0.753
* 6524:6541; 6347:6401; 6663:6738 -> 2.4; 0.634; 0.629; 0.833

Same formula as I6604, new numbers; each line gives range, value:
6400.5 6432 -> 0.5031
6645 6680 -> 0.6234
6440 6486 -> 0.5661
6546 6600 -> 0.5631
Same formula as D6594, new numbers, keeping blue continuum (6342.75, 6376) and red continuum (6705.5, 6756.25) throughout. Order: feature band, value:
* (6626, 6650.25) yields 4.76 angstrom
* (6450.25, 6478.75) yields 4.21 angstrom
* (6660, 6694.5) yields 6.83 angstrom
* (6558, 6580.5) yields 3.79 angstrom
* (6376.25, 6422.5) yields 4.24 angstrom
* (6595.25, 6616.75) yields 4.70 angstrom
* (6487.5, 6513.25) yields 4.43 angstrom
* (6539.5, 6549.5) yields 2.48 angstrom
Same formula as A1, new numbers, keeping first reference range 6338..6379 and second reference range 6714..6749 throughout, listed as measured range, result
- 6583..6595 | 0.24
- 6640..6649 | 0.28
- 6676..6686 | 0.24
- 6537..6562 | 0.26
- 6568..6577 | 0.22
